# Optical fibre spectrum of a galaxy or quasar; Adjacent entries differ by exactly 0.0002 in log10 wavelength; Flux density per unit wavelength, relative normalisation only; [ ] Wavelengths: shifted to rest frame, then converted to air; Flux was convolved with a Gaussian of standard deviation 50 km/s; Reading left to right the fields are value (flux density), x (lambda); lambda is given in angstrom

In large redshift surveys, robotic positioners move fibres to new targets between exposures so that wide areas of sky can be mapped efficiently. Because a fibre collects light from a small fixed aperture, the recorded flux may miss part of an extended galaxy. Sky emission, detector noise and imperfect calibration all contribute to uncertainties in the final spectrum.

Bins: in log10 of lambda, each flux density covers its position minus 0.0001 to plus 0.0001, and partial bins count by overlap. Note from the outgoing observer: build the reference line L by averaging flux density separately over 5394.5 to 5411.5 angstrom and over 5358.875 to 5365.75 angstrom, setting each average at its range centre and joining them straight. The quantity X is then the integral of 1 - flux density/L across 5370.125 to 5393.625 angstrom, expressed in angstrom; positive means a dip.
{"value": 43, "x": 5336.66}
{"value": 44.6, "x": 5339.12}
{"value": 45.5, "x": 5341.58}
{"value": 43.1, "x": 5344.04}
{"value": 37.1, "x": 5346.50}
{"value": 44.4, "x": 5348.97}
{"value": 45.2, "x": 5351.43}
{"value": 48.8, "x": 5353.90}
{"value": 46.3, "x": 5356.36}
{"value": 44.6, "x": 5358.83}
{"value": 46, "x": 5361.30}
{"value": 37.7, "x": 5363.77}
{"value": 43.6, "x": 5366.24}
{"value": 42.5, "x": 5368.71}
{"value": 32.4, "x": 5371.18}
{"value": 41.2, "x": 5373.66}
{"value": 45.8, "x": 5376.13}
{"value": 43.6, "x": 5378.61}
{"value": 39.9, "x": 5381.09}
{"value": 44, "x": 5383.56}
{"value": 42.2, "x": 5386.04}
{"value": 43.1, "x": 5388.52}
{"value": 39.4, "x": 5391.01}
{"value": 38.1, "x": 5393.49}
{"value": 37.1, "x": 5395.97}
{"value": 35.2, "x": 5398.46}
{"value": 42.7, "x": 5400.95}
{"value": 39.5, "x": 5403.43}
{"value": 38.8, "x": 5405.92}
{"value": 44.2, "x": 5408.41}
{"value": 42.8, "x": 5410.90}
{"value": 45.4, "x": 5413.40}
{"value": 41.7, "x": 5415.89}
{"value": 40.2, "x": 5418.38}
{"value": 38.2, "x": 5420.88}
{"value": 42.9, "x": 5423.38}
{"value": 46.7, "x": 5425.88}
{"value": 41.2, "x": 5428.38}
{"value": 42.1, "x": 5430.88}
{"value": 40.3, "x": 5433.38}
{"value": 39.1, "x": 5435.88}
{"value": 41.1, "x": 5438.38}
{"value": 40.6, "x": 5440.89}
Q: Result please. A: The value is 0.05 angstrom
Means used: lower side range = 42.5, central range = 41.2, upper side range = 39.9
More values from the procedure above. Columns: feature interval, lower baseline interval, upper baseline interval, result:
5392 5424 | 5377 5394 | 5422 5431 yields 1.58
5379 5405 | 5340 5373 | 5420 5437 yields 1.24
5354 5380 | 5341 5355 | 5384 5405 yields -0.25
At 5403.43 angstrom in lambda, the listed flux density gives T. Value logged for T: 39.5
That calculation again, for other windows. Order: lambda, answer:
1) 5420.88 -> 38.2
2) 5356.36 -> 46.3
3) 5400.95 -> 42.7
